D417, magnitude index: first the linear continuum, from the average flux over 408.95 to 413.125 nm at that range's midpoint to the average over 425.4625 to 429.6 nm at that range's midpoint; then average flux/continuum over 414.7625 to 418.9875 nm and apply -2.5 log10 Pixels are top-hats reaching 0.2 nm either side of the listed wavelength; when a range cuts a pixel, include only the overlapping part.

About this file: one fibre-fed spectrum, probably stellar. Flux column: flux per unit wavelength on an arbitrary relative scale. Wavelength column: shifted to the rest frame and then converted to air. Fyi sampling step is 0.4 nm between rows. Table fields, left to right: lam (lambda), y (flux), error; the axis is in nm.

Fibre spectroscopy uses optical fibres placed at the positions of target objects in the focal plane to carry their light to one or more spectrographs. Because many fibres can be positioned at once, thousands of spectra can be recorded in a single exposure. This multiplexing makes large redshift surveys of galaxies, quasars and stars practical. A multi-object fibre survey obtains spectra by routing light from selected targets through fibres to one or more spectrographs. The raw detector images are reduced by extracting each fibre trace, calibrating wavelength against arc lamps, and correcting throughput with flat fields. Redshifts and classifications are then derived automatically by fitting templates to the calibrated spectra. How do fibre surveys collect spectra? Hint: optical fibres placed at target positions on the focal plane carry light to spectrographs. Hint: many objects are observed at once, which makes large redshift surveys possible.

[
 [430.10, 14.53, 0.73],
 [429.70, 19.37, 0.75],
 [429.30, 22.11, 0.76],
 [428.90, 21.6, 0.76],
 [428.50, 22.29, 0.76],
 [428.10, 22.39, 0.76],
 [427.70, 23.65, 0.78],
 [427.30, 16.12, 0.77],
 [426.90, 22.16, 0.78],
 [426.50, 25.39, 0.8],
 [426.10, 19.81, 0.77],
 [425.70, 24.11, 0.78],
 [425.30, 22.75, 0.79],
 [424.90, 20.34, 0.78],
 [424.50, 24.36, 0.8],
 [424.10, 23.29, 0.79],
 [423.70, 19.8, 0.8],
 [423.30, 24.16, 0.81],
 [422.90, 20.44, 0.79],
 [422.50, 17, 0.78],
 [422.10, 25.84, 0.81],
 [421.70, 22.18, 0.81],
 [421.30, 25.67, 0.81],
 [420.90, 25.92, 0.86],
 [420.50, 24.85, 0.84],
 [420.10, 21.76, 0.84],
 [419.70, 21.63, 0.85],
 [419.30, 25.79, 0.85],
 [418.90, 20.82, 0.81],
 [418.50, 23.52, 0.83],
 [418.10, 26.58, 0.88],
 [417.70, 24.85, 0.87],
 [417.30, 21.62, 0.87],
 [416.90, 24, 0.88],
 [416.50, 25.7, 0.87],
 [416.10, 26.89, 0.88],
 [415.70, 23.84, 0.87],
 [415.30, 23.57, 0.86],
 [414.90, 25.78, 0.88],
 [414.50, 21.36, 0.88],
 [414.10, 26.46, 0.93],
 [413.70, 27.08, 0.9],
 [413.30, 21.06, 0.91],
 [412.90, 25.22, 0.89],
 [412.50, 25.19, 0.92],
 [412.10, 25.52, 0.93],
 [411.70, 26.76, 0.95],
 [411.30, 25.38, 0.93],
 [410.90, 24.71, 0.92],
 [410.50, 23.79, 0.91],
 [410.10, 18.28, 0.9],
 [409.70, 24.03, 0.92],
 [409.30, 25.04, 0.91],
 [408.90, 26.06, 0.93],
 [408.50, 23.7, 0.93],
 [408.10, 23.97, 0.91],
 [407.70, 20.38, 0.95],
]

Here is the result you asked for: -0.037 mag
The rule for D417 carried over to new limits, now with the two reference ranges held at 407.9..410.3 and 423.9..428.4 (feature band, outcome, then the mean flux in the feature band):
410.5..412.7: -0.09 mag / 25.4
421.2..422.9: 0.01 mag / 22.2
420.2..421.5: -0.12 mag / 25.2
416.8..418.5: -0.06 mag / 24.2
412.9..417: -0.07 mag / 24.6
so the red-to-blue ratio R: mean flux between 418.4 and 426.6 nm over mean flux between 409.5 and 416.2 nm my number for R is 0.94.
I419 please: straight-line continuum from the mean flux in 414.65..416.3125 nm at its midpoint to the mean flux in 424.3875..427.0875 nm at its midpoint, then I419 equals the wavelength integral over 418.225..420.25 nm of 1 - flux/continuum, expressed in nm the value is 0.102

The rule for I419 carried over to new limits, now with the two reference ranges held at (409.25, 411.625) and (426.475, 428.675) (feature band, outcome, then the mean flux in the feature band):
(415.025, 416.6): -0.14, 25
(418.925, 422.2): -0.22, 24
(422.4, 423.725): 0.09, 20.7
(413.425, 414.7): -0.08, 24.7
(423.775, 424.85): -0.04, 22.9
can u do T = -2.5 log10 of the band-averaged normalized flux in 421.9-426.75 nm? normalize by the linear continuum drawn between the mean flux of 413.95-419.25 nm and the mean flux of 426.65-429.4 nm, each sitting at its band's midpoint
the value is 0.006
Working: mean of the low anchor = 24.3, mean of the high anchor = 21.5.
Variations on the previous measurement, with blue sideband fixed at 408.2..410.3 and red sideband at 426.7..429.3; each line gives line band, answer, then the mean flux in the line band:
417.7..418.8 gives -0.10 mag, 24.6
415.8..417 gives -0.13 mag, 25.5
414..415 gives -0.06 mag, 24.2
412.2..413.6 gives -0.05 mag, 24.2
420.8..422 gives -0.11 mag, 24.6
